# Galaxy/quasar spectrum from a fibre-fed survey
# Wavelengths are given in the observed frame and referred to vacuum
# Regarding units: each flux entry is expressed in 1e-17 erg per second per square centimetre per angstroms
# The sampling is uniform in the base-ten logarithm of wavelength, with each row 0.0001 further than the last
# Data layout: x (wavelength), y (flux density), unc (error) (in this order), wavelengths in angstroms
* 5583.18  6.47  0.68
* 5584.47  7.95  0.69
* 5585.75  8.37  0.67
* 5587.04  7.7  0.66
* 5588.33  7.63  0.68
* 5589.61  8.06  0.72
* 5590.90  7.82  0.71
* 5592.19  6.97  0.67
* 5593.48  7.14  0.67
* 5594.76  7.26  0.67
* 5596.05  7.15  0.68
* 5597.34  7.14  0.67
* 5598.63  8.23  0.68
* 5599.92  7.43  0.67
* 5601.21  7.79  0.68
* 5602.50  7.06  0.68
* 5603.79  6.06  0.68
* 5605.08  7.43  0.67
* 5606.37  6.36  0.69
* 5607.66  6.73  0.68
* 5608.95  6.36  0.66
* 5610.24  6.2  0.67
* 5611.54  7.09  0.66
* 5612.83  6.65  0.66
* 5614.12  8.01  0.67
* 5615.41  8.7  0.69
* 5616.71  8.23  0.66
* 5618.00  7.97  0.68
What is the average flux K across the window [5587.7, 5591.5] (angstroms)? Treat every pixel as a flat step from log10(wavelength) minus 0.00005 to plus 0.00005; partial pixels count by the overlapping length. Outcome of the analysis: 7.85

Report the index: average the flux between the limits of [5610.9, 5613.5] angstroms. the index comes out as 6.89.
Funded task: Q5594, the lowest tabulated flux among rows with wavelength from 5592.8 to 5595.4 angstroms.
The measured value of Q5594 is 7.14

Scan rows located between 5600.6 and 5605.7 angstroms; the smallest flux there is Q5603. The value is 6.06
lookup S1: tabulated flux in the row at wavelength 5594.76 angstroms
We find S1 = 7.26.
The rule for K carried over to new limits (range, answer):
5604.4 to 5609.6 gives 6.72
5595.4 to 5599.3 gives 7.5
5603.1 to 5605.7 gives 6.75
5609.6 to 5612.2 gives 6.63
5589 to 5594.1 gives 7.48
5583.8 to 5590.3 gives 7.93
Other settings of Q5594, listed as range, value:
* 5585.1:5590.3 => 7.63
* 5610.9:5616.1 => 6.65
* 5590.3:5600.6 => 6.97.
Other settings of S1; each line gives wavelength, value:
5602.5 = 7.06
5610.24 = 6.2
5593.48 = 7.14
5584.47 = 7.95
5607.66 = 6.73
